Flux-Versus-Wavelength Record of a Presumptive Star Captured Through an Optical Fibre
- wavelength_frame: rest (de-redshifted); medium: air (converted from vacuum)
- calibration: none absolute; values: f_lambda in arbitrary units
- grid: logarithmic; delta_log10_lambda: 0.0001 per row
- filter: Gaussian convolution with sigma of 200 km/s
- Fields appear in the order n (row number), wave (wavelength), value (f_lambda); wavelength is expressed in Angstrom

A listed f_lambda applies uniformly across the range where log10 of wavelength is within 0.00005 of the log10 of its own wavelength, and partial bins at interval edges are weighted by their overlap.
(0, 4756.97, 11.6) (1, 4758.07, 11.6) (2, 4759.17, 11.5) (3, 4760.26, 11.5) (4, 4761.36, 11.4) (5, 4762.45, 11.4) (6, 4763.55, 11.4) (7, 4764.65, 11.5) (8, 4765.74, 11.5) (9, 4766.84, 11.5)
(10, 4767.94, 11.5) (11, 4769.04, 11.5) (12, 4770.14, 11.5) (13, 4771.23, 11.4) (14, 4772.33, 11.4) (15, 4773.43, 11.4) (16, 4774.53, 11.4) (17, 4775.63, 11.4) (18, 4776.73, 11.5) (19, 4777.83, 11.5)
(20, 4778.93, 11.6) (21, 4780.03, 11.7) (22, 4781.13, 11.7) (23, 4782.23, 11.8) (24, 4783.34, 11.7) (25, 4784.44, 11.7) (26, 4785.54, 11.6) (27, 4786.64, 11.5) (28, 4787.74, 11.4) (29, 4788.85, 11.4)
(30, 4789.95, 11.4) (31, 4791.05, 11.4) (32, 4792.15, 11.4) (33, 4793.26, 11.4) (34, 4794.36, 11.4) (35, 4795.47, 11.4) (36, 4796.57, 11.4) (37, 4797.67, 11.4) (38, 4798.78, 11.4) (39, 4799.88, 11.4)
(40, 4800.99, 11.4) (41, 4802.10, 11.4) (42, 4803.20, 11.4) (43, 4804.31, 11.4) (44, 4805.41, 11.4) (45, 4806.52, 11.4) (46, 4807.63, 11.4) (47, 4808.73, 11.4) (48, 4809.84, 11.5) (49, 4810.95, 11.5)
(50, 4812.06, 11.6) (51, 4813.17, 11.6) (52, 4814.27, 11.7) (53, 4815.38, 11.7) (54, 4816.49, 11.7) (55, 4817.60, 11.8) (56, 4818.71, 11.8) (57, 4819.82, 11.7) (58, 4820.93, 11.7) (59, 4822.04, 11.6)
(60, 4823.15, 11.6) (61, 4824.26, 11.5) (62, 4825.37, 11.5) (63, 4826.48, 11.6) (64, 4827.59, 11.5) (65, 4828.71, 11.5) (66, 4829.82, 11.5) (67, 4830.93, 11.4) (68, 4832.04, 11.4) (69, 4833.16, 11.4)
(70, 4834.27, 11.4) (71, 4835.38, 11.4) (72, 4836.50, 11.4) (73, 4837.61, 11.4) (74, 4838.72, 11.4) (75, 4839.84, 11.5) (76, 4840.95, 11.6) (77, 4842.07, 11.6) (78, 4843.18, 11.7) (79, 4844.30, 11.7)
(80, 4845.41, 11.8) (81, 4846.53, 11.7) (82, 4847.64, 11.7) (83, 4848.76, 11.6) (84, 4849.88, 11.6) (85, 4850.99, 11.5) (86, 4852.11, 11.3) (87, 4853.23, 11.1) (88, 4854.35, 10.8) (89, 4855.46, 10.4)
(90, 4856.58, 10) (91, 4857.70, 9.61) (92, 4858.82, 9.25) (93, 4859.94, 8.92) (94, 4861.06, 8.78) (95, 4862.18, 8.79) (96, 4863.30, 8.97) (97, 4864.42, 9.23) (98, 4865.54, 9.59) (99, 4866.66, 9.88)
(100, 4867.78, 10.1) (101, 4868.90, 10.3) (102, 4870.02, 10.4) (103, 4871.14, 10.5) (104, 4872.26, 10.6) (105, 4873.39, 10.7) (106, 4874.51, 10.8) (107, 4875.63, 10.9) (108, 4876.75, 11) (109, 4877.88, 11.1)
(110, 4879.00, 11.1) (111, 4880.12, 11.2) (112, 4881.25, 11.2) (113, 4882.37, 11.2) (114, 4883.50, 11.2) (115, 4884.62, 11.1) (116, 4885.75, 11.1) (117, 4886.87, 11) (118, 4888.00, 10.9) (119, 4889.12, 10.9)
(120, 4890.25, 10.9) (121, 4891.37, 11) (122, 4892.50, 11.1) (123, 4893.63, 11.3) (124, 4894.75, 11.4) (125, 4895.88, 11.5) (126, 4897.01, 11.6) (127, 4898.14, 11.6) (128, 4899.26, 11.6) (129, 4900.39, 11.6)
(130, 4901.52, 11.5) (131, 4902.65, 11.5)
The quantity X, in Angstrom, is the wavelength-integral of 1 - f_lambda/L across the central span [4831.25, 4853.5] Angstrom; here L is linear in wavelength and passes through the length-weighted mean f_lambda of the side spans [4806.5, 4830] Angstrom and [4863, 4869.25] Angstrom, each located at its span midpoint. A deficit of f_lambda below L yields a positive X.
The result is -1.9 Angstrom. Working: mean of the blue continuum 11.6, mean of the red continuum 9.69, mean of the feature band 11.5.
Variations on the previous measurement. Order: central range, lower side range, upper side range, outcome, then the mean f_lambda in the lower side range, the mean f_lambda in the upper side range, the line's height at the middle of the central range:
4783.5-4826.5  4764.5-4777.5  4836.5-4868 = -1.5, 11.5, 10.6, 11.1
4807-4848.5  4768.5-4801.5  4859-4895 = -2.0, 11.5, 10.5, 11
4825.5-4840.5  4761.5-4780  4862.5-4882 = -0.8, 11.5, 10.4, 10.8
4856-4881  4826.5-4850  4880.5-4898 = 2.7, 11.5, 11.2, 11.3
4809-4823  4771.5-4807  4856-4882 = -0.8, 11.5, 10.1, 11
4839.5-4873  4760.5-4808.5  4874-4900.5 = 2.1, 11.5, 11.2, 11.3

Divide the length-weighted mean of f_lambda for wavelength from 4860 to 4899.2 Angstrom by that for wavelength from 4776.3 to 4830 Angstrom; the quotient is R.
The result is 0.9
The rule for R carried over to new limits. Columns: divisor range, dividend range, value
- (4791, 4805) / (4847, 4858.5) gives 0.96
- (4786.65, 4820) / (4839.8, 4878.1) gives 0.92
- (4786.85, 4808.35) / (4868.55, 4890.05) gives 0.96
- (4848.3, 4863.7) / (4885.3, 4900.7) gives 1.10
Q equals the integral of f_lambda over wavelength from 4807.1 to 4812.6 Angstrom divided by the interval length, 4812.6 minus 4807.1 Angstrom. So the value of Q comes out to 11.5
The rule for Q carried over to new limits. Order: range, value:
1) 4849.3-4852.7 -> 11.5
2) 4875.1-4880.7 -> 11.1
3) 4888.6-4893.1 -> 11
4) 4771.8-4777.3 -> 11.4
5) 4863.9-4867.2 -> 9.57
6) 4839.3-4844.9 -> 11.6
